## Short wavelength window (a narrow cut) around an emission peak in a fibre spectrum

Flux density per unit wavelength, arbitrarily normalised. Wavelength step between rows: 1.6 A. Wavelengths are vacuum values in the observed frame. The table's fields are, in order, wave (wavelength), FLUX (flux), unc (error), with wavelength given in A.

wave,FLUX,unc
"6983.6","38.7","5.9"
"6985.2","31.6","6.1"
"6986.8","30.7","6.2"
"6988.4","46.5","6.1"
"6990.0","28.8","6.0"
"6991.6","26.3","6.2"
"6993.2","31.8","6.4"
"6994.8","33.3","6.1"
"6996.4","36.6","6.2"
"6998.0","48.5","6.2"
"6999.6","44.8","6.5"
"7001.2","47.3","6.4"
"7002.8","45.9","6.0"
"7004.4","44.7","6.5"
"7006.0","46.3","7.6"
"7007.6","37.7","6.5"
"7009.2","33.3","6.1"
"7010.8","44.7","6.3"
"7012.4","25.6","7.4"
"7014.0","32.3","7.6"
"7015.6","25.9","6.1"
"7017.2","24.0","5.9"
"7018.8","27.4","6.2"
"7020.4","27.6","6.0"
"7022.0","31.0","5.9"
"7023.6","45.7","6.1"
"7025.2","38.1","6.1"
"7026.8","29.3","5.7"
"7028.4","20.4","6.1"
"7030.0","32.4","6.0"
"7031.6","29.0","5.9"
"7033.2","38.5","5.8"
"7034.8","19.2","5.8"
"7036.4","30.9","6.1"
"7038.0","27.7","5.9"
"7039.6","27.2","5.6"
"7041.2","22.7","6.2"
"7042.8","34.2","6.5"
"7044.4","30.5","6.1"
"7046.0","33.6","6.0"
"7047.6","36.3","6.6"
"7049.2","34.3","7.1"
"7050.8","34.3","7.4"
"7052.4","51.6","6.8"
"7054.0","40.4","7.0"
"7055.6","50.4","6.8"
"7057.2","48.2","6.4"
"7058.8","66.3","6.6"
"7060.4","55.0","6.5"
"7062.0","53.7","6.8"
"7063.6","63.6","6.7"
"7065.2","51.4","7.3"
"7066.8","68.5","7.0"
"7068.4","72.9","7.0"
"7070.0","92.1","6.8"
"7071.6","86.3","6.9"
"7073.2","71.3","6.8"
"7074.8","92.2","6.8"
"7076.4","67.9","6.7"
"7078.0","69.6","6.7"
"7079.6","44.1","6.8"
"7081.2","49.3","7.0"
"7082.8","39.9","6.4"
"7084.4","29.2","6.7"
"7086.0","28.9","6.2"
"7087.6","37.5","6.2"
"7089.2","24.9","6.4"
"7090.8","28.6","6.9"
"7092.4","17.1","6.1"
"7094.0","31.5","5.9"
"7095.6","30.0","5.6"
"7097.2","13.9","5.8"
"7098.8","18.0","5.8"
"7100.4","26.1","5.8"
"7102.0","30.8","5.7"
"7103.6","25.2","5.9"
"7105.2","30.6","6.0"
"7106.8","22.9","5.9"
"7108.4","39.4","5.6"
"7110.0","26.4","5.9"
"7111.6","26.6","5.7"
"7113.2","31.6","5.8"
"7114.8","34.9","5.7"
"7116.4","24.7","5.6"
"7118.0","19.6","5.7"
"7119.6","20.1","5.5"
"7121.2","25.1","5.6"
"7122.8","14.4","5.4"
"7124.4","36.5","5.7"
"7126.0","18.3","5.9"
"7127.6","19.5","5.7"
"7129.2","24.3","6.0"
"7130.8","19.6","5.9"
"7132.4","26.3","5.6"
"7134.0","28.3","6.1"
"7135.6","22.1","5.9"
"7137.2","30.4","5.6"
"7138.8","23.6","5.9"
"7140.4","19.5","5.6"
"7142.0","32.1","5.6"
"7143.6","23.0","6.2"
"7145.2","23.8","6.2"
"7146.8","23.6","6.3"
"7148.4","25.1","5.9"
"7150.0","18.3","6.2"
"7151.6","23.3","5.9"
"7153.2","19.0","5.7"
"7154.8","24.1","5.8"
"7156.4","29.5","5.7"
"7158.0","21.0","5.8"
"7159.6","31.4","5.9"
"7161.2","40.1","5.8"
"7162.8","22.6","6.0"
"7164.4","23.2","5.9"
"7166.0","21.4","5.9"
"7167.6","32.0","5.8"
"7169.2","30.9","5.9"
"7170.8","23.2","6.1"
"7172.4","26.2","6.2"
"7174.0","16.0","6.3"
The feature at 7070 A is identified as [O III]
